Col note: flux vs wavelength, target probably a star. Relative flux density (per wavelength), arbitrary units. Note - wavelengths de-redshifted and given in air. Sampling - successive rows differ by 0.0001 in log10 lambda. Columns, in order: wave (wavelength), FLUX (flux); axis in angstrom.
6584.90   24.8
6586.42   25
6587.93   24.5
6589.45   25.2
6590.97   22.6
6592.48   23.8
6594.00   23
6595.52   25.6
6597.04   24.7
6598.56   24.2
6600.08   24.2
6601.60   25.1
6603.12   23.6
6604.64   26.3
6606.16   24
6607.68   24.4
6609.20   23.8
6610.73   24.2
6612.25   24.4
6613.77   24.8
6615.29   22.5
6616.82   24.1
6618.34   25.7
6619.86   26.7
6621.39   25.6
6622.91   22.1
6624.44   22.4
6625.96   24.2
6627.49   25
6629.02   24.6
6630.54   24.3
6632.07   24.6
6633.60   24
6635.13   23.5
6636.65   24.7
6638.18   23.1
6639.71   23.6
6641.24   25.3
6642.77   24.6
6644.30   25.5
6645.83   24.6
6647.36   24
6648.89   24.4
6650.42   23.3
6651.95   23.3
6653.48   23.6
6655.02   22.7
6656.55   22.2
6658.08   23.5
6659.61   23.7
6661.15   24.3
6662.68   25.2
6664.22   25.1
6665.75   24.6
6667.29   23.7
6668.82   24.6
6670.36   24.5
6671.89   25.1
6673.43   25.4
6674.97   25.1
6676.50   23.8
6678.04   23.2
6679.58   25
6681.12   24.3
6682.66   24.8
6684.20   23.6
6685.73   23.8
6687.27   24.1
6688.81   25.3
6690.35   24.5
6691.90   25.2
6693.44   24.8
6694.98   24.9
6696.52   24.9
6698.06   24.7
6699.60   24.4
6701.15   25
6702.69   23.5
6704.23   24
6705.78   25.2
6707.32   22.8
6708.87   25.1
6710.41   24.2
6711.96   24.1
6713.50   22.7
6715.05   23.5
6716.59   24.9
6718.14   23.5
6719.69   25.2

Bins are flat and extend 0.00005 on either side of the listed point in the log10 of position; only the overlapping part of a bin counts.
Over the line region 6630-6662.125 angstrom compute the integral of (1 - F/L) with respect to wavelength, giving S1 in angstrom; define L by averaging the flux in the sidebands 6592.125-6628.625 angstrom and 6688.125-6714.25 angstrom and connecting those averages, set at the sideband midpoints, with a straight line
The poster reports 0.6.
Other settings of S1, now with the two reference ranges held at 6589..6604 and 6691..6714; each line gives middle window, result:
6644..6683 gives 0.2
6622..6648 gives 0.1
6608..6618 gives 0.1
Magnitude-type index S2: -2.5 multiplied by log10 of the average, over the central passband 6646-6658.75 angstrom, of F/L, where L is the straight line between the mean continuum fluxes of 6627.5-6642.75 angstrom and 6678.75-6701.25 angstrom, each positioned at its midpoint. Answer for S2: 0.04 mag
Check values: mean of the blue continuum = 24.2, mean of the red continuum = 24.6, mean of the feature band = 23.4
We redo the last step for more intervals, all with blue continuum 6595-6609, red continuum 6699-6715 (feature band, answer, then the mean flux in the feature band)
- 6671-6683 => -0.02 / 24.6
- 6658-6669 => 0.00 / 24.4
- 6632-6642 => 0.02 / 24.1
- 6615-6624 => 0.00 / 24.5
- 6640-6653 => 0.00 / 24.3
